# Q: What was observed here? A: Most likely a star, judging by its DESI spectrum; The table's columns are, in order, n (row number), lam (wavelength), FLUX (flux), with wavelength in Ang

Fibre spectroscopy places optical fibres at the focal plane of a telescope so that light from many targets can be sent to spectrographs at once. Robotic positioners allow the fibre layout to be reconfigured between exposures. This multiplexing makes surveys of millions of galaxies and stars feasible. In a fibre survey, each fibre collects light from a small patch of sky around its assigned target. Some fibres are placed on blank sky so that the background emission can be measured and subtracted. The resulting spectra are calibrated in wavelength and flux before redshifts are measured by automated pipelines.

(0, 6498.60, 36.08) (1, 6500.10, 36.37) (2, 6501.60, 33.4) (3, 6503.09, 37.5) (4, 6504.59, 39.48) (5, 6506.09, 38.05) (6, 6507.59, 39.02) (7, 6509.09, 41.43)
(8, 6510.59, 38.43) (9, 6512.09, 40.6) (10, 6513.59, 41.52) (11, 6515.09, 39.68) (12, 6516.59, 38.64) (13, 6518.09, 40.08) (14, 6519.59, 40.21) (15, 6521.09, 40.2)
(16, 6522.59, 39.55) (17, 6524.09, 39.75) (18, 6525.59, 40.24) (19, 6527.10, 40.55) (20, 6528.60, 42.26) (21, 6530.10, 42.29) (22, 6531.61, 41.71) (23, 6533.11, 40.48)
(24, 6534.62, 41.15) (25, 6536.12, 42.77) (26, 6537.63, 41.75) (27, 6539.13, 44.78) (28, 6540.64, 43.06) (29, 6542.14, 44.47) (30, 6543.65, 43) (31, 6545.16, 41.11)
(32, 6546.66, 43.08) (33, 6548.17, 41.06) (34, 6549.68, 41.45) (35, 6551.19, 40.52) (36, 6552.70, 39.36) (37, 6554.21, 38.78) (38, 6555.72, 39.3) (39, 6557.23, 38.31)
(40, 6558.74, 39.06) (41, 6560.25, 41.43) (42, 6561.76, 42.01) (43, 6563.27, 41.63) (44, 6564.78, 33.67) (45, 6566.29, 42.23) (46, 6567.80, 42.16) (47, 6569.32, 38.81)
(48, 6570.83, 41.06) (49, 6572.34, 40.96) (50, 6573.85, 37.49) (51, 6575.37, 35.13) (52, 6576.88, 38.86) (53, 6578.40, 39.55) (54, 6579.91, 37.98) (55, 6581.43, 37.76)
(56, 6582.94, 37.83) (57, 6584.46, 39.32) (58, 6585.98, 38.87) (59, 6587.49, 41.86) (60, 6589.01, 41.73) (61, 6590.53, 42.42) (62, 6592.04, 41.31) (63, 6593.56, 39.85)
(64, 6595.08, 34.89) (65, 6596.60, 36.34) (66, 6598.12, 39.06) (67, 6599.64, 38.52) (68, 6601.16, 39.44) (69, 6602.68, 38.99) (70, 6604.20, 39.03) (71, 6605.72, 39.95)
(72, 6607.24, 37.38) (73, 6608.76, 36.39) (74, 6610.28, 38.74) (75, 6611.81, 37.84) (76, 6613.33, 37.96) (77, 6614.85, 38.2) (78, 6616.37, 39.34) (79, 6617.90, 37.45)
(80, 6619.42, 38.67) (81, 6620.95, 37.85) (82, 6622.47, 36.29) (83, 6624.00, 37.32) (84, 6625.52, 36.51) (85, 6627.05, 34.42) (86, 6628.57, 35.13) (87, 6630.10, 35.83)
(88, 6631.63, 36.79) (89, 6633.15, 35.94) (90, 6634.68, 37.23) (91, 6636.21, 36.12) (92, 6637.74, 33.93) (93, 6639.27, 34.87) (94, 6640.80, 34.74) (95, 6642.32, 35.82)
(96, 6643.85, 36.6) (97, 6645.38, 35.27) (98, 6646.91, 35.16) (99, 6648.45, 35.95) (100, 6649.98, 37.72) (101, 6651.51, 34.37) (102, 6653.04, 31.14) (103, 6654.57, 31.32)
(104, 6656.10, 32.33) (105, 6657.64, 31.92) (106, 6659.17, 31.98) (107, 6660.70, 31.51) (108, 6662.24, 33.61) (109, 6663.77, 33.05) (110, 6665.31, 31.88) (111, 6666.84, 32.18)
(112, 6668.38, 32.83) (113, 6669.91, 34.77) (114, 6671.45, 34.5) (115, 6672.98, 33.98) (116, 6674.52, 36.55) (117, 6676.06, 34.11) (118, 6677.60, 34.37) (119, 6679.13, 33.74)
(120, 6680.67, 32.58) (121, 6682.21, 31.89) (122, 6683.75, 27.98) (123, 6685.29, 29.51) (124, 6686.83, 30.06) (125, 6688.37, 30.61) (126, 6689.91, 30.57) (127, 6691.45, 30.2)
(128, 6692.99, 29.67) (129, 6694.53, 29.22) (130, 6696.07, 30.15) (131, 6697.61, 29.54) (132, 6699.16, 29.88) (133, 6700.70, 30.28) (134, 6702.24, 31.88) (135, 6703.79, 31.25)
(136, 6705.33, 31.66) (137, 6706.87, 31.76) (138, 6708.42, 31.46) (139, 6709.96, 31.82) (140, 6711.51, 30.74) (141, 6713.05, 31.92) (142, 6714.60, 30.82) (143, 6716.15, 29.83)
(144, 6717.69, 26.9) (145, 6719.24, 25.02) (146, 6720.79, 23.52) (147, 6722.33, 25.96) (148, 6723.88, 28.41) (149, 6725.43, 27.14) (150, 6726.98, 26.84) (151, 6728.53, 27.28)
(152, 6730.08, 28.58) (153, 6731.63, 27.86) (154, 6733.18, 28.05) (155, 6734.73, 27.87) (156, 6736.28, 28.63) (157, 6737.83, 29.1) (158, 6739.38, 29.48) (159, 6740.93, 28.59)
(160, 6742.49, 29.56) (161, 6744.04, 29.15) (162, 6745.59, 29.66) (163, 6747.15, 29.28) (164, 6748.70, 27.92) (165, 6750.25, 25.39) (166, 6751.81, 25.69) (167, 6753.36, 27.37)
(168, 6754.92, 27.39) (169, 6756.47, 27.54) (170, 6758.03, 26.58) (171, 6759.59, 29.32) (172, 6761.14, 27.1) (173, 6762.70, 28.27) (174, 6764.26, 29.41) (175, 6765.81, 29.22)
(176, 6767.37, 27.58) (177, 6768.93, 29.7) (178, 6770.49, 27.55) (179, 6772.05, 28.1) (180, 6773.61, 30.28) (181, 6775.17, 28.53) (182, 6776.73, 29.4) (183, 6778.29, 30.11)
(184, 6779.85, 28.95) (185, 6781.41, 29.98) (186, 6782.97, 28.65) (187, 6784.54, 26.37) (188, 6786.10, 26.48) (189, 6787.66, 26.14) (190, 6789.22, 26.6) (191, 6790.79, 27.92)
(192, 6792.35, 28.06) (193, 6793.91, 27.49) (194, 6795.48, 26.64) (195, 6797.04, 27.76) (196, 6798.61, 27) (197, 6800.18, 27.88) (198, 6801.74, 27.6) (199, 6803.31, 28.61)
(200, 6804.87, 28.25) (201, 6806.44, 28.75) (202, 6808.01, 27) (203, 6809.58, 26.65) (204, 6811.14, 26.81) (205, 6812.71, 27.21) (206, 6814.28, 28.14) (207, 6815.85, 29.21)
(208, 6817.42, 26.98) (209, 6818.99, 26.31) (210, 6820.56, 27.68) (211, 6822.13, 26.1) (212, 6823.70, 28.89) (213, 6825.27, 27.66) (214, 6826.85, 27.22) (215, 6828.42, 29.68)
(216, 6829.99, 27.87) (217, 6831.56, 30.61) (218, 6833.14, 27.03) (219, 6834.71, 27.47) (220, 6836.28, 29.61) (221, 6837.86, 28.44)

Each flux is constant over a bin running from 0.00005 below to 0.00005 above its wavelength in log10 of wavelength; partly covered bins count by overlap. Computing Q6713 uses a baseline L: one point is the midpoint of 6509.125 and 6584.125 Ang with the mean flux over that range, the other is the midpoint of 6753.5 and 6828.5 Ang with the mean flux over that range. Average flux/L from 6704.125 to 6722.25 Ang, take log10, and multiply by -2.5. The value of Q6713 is 0.085 mag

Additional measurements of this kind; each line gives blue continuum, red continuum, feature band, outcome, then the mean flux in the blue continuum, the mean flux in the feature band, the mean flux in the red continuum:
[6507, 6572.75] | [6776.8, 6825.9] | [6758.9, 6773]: 0.04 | 40.8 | 28.5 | 27.7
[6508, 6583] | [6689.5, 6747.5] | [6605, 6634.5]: -0.05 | 40.4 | 37.3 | 29.2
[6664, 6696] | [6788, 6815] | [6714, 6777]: 0.06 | 32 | 28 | 27.5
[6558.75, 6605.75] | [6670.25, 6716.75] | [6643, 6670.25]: 0.02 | 39.3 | 33.5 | 31.4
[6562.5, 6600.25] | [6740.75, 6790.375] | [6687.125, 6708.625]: 0.06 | 39.2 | 30.5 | 28.2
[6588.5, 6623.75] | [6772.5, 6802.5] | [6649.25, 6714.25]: 0.07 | 38.5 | 32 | 28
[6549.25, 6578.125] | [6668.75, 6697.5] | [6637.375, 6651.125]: -0.04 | 39.6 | 35.6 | 31.9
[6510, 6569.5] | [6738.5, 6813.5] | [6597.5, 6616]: -0.04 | 40.8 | 38.5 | 28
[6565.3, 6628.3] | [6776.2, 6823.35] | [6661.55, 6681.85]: 0.03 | 38.6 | 33.7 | 27.7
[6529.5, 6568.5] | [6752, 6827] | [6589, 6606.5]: -0.02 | 41.2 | 39.2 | 27.9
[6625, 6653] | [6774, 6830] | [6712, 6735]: 0.14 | 35.6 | 27.8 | 27.8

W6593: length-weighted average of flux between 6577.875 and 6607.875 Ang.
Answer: 39.1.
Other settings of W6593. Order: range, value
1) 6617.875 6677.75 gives 34.8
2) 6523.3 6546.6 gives 42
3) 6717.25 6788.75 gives 28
